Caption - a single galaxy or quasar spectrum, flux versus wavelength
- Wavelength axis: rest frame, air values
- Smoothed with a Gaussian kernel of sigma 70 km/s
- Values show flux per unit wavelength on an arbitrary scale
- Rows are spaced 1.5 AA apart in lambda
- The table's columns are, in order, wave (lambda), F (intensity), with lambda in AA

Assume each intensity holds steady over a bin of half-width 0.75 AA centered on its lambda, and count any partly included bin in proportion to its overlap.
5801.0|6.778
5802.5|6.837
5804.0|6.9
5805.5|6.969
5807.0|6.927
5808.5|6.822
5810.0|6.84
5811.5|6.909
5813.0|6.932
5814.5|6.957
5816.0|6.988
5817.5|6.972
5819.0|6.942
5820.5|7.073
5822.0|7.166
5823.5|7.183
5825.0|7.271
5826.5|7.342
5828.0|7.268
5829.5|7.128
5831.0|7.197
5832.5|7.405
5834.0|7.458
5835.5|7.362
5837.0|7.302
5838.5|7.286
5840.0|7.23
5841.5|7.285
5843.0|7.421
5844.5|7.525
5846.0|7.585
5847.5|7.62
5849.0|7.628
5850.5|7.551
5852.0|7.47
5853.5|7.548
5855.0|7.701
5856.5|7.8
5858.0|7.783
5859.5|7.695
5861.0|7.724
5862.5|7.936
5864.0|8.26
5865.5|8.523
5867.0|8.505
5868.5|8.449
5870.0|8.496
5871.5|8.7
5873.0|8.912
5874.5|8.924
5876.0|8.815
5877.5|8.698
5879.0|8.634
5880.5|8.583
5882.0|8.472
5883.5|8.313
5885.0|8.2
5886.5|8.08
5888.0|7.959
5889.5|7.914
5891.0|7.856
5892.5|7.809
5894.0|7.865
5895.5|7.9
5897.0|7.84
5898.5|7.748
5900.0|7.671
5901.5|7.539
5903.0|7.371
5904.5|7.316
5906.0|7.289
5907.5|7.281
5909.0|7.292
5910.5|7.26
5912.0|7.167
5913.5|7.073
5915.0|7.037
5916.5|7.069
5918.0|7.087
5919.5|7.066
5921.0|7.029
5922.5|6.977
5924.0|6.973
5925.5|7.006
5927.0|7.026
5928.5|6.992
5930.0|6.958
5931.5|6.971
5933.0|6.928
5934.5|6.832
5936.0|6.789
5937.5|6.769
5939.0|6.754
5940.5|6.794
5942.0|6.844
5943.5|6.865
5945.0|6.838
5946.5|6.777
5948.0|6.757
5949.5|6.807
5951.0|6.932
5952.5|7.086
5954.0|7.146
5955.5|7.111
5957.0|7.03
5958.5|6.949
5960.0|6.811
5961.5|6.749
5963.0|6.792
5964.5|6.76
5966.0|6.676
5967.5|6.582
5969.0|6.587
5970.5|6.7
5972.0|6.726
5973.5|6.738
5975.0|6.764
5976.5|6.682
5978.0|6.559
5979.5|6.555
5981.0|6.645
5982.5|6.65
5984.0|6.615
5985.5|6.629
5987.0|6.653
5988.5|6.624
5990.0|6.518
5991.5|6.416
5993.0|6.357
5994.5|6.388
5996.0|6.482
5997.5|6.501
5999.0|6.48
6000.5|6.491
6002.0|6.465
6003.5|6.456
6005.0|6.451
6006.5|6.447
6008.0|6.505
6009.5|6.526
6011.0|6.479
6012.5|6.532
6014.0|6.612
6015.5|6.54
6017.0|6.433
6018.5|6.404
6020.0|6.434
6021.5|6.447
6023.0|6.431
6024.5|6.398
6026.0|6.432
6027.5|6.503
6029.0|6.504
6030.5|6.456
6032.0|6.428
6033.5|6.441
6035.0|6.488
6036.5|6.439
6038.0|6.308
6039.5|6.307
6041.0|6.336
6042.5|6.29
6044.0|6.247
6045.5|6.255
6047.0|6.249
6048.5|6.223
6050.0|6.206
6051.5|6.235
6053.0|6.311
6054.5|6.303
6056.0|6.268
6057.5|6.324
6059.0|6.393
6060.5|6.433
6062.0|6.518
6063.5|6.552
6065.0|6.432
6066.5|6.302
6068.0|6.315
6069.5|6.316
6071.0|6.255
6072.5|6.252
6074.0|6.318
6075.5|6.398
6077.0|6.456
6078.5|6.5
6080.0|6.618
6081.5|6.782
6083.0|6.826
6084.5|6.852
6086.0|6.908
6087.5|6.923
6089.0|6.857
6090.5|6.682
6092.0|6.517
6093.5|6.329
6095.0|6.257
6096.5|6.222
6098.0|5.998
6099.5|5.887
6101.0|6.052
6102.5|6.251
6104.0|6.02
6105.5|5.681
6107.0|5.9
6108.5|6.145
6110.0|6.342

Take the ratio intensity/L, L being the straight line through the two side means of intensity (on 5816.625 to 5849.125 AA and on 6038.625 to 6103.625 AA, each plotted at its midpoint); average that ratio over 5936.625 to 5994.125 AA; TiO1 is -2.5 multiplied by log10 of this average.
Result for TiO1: 0.01 mag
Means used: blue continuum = 7.29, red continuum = 6.39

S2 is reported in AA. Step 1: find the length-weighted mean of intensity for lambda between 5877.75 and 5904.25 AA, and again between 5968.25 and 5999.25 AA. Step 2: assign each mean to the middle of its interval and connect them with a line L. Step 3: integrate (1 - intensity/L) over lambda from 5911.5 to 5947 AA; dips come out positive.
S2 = 2.2 AA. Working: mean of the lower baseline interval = 7.99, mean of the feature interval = 6.94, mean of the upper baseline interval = 6.59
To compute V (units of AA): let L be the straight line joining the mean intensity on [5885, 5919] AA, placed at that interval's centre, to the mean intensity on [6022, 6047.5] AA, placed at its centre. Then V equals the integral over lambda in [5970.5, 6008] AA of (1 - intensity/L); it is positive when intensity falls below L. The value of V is 1.23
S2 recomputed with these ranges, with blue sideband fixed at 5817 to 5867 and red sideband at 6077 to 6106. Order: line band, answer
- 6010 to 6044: 1.39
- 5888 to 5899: -0.88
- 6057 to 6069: 0.27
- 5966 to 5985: 0.76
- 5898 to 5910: -0.33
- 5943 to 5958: 0.21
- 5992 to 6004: 0.67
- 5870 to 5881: -2.08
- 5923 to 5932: 0.18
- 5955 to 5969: 0.35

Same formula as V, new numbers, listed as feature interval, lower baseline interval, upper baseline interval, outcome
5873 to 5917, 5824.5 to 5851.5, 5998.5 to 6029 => -4.7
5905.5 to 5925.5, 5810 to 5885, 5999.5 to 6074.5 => 0.3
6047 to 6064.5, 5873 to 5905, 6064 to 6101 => 0.9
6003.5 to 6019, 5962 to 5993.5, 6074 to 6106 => 0.2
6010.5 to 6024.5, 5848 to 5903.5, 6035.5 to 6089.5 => 0.7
